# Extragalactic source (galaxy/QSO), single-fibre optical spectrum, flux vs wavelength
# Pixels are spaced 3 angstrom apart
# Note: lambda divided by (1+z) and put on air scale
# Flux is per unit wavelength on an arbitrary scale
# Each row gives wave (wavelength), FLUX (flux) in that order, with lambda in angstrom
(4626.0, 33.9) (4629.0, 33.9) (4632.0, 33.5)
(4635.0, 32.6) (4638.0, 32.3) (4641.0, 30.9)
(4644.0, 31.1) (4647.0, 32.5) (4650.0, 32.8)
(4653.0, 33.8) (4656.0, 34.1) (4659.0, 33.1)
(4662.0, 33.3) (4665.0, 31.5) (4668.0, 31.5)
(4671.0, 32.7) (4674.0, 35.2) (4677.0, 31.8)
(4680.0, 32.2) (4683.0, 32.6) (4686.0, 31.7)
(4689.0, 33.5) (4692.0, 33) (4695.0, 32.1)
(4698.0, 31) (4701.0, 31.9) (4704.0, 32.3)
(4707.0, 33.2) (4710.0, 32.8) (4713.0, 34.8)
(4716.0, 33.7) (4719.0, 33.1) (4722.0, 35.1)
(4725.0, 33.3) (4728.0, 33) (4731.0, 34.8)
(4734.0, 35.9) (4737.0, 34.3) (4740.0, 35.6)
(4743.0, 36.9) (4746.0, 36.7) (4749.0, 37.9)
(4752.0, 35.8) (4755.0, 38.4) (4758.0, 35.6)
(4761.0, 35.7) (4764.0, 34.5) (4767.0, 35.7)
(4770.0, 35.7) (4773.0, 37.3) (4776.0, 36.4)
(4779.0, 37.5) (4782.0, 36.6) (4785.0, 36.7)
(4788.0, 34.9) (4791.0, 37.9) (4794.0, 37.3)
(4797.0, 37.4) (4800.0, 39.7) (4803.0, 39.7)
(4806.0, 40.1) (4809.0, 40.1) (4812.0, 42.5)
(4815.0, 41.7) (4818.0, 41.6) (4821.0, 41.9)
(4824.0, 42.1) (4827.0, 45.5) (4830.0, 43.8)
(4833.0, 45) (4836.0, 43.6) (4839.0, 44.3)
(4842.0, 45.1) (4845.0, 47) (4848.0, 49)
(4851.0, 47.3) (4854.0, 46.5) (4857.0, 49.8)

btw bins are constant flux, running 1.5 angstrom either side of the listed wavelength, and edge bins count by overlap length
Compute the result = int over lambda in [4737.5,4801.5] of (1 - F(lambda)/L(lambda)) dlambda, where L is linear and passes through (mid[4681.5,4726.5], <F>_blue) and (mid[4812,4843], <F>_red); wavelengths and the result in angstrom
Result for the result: 3.0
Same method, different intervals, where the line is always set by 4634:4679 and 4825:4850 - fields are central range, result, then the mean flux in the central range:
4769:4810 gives 4.24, 37.7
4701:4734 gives 2.93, 33.6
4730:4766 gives 2.80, 36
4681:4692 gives 0.66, 32.6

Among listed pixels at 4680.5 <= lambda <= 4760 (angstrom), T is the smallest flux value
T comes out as 31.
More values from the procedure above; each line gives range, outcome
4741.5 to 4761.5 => 35.6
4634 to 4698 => 30.9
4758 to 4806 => 34.5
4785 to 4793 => 34.9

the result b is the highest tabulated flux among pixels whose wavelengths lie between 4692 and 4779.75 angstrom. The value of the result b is 38.4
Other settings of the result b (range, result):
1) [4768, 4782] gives 37.5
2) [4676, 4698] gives 33.5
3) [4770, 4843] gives 45.5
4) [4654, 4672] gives 34.1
